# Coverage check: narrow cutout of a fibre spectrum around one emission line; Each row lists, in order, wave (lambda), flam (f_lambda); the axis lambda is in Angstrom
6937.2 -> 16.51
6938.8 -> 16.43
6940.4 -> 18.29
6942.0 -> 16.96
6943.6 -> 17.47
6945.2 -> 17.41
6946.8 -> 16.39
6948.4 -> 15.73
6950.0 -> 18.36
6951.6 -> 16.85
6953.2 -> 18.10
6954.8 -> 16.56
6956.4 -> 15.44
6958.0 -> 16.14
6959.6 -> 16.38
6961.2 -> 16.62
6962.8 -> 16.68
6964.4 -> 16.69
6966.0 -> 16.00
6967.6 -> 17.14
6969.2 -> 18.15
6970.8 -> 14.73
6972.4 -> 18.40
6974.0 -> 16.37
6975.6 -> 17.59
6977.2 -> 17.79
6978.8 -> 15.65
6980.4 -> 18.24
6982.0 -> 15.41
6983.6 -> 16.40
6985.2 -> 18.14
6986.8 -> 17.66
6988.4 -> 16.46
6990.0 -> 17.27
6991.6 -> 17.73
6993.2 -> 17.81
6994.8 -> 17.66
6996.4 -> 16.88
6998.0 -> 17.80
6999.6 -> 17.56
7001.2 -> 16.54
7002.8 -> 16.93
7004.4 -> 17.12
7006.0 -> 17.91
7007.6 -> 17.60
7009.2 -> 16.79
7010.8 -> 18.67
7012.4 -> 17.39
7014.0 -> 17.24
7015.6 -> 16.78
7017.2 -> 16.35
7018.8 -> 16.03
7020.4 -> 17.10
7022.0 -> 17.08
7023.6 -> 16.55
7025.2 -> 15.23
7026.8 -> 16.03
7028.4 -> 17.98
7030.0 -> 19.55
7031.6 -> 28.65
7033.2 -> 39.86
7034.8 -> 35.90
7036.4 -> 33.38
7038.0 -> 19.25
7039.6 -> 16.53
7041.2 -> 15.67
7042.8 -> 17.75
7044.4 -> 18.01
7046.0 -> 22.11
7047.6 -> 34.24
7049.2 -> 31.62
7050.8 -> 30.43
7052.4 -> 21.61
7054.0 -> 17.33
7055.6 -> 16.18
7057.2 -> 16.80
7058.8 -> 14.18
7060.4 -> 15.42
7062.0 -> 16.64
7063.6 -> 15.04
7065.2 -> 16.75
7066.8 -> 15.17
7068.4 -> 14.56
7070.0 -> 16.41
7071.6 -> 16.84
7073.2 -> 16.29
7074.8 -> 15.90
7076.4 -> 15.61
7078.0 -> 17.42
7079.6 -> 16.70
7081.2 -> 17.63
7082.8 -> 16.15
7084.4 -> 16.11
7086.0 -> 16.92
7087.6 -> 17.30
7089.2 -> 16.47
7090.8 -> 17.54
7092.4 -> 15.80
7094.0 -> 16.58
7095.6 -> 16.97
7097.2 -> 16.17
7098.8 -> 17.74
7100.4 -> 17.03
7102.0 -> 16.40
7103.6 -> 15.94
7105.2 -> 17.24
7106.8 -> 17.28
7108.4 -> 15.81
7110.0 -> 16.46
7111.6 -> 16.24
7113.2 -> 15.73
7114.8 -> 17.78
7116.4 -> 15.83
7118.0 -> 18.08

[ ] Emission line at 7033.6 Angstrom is [S II] 6716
